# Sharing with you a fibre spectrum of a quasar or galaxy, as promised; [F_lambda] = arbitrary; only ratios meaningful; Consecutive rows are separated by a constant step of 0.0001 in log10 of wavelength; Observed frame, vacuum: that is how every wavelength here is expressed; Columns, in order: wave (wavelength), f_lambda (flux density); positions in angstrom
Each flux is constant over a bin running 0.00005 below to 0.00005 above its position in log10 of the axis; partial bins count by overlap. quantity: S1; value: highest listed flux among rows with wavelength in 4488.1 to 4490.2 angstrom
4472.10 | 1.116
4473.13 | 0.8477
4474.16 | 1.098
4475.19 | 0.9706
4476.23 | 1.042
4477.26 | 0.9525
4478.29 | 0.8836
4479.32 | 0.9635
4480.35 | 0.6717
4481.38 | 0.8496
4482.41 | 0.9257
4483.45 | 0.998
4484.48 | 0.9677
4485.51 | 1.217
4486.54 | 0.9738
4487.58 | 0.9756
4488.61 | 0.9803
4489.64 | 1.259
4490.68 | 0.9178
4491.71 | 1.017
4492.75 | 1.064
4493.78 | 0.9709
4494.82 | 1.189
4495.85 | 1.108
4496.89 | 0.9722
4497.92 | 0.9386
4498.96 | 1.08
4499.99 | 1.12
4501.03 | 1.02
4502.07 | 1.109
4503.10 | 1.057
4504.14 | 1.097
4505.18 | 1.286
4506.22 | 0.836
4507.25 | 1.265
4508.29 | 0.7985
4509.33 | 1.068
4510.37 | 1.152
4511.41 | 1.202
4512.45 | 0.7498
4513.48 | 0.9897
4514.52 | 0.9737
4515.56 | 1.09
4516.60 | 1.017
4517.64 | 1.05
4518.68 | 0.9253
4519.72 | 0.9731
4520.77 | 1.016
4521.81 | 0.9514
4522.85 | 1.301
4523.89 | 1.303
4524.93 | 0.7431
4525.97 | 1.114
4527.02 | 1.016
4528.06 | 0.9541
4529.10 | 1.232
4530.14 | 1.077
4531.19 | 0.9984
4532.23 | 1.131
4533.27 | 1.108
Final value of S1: 1.259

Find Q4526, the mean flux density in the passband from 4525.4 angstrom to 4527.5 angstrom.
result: 1.06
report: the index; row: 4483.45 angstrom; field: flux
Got 0.998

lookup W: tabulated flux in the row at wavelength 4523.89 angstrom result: 1.303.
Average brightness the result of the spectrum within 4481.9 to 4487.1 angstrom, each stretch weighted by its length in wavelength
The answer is 1.02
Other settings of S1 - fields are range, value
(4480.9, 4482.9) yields 0.9257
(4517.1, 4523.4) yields 1.301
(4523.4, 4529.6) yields 1.303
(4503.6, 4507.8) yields 1.286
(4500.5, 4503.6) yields 1.109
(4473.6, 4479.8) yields 1.098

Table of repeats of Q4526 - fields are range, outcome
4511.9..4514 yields 0.878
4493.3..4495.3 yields 1.08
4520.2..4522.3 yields 0.98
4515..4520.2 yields 1.01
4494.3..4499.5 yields 1.06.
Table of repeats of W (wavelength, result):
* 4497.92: 0.9386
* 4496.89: 0.9722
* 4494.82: 1.189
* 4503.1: 1.057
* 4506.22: 0.836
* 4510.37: 1.152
